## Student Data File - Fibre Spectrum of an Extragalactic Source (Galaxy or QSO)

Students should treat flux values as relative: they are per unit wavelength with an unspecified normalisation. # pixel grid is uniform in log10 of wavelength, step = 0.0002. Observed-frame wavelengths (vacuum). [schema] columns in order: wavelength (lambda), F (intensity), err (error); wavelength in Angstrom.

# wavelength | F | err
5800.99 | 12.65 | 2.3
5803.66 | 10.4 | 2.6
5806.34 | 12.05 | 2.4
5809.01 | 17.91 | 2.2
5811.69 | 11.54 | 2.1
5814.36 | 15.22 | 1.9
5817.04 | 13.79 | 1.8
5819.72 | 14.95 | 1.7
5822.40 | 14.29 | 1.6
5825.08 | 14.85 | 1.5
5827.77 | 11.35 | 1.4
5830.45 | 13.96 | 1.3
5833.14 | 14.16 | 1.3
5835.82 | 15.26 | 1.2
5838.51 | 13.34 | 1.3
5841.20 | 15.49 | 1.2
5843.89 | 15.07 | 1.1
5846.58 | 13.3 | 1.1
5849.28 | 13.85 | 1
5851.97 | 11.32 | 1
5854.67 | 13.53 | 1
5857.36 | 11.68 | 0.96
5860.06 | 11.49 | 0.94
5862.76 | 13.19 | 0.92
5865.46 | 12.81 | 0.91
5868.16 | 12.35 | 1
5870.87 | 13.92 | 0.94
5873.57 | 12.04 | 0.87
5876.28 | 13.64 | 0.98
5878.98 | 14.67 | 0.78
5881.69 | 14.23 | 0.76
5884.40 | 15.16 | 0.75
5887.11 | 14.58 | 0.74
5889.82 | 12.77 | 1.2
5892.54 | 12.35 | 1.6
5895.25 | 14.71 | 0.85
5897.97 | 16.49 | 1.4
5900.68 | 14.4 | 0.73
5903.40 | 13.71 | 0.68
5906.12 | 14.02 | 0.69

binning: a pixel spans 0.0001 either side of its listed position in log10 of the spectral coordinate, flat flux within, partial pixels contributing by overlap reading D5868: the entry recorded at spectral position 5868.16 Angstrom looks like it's 12.35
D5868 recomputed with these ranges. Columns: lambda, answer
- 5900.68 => 14.4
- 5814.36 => 15.22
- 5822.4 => 14.29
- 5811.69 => 11.54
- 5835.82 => 15.26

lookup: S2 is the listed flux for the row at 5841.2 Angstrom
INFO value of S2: 15.49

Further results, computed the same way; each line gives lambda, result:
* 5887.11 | 14.58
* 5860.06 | 11.49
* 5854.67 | 13.53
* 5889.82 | 12.77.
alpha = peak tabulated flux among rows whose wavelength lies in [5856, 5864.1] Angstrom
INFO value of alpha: 13.19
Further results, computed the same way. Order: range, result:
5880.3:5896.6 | 15.16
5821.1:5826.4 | 14.85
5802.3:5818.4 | 17.91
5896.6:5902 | 16.49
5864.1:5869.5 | 12.81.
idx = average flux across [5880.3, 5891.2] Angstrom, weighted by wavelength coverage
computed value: 14.2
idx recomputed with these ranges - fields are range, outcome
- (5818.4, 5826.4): 14.7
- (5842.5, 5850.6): 14.1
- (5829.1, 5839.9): 14.2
